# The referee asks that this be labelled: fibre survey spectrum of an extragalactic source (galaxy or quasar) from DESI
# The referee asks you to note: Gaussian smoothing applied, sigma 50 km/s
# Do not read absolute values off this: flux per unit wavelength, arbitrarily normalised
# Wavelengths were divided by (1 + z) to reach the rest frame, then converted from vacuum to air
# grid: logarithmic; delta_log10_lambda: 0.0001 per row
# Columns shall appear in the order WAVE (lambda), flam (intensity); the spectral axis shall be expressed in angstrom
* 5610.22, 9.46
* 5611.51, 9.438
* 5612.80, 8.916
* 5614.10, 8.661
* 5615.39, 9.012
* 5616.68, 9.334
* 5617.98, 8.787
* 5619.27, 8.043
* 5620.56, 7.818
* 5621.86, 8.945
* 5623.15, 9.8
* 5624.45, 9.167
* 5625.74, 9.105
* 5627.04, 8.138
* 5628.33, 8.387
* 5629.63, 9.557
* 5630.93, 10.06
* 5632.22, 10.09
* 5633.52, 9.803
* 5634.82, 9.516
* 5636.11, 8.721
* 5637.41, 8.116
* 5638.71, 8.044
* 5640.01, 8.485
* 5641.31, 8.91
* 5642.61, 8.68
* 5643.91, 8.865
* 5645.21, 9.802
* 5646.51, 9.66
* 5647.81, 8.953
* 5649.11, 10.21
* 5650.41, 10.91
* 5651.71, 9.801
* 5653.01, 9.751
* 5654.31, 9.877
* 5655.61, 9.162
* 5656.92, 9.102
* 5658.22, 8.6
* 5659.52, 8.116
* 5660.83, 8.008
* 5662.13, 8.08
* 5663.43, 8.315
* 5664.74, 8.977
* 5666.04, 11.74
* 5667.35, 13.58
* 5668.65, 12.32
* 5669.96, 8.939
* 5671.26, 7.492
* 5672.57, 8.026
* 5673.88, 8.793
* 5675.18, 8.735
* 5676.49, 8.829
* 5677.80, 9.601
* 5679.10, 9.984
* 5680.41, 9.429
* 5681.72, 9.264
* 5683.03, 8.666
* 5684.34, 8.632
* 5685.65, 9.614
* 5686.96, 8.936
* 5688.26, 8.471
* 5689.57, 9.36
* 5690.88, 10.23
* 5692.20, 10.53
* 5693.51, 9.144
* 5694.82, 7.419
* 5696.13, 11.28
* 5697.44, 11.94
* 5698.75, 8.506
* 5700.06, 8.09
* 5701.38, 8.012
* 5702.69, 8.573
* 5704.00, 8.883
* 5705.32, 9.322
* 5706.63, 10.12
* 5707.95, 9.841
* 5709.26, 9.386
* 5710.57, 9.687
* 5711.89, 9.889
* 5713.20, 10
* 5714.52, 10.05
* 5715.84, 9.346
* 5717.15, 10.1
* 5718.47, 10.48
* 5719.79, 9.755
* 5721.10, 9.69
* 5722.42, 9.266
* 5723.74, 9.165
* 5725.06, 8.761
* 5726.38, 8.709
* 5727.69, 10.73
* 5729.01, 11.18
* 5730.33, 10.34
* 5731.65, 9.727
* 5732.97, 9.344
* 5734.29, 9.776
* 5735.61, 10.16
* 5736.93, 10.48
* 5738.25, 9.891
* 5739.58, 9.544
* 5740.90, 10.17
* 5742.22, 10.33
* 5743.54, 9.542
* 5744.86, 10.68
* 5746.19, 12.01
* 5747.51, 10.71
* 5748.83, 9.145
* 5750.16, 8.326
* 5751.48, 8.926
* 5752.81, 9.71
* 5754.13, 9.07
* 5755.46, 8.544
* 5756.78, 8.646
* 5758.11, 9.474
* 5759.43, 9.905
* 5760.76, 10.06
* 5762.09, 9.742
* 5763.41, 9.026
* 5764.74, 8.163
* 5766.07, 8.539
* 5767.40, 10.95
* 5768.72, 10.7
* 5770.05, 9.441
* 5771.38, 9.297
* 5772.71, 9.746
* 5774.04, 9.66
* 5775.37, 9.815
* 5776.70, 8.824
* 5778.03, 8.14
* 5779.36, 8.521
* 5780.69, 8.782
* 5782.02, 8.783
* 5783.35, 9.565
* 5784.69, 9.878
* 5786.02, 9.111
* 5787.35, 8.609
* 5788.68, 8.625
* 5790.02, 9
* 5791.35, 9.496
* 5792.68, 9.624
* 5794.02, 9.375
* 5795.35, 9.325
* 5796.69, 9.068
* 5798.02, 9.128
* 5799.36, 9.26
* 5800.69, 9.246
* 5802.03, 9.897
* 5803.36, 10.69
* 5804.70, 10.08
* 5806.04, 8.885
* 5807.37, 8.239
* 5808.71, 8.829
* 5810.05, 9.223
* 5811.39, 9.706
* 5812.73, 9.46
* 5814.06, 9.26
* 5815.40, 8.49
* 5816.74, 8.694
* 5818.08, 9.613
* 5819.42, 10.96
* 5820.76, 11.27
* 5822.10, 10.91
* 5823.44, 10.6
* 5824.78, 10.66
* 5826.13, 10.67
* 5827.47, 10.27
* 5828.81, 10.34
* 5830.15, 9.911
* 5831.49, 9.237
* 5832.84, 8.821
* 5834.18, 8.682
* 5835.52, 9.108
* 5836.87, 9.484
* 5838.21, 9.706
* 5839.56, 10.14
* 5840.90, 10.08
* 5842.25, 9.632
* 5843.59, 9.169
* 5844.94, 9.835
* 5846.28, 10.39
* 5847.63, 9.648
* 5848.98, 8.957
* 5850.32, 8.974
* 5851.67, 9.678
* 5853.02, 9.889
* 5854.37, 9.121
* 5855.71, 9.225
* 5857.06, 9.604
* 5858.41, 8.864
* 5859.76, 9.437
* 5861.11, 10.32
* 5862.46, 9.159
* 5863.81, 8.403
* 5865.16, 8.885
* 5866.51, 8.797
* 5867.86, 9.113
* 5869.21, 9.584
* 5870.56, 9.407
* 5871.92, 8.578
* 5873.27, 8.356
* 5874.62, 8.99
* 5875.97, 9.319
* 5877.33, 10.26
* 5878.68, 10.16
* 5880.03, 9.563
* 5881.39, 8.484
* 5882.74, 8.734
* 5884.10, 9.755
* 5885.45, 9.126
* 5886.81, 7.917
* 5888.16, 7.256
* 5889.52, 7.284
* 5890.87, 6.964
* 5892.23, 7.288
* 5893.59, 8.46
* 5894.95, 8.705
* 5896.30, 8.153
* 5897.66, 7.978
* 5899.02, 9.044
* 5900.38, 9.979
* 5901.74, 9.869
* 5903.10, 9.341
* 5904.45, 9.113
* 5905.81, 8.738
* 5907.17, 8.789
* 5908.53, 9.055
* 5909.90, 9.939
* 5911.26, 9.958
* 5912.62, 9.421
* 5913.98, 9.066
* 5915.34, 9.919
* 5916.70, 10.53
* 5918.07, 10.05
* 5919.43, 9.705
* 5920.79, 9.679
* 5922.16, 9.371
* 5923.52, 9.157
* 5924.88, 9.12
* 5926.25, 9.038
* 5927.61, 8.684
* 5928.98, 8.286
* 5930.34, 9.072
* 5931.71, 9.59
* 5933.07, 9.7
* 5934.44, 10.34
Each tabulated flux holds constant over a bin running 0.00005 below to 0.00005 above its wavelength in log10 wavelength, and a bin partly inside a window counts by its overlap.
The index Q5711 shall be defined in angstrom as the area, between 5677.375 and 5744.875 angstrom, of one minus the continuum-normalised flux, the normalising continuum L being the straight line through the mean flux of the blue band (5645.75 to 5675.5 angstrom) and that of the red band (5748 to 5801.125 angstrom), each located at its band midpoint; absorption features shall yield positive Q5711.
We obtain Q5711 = -1.8 angstrom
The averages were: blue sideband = 9.45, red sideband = 9.24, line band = 9.61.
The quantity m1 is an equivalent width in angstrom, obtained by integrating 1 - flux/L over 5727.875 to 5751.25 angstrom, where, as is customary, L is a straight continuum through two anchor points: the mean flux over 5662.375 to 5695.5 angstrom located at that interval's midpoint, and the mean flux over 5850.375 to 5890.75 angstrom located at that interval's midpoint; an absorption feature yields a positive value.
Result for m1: -2.00 angstrom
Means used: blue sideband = 9.39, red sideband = 9.05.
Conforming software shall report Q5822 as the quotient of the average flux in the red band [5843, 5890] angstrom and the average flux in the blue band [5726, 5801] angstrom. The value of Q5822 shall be 0.96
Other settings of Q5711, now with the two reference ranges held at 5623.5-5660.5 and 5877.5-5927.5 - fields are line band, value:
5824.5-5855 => -2.0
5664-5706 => -1.1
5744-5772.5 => -1.4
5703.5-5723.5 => -1.2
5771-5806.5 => -0.7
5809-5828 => -1.8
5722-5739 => -1.3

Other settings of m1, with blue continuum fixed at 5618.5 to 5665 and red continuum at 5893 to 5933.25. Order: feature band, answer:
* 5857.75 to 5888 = 0.3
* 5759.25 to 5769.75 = -0.6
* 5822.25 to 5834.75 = -1.1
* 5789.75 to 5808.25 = -0.4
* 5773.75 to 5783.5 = 0.2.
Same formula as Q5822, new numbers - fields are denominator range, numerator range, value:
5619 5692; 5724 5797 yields 1.03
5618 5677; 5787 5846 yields 1.04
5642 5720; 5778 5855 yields 1.01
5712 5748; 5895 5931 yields 0.93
